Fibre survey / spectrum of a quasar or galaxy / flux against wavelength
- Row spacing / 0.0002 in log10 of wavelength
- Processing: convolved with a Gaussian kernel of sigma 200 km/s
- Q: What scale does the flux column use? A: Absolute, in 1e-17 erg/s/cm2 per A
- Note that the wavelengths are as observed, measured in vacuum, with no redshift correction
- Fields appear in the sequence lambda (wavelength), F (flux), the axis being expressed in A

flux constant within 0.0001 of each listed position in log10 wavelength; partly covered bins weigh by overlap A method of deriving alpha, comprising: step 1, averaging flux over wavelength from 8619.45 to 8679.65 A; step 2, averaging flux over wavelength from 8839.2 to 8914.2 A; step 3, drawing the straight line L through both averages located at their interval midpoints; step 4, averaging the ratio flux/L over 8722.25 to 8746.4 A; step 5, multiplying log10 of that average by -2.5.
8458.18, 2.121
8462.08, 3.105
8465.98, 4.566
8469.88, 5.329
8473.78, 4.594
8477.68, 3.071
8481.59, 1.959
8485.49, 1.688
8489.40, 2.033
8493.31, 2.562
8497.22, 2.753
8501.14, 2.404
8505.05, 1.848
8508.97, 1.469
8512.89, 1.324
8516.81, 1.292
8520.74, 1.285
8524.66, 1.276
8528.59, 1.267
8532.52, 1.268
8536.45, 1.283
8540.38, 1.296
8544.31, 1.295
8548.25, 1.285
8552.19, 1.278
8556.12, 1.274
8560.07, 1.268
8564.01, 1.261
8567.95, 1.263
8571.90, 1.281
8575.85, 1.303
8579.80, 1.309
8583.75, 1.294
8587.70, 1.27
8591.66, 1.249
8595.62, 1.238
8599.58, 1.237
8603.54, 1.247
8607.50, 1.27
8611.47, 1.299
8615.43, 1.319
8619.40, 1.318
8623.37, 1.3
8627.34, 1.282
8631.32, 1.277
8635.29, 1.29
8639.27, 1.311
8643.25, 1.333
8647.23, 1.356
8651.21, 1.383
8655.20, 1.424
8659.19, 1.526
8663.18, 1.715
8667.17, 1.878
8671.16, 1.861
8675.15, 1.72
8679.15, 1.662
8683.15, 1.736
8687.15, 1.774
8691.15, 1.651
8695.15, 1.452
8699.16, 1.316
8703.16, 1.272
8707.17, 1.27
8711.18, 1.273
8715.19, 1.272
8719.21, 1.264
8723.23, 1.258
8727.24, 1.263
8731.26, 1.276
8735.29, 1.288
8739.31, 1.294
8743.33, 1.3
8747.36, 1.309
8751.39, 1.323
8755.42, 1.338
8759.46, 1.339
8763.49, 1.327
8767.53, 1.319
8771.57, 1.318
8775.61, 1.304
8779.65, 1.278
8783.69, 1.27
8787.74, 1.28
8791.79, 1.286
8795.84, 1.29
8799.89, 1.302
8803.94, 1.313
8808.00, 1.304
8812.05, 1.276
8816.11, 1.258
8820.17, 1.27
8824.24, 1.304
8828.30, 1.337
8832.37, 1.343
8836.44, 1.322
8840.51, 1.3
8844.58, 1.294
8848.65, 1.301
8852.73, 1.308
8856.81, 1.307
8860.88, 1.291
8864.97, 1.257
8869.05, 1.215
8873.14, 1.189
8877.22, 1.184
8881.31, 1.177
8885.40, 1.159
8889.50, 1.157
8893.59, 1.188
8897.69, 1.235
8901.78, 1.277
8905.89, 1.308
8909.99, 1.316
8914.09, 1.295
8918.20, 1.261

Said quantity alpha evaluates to 0.090 mag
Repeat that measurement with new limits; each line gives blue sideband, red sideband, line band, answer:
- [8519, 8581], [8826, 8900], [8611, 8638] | -0.02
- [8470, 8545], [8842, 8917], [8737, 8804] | 0.12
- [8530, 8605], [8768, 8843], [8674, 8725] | -0.13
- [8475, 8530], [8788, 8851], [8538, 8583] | 0.37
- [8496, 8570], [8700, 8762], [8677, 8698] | -0.23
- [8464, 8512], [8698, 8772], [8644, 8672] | 0.13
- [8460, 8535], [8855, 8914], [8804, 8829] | 0.11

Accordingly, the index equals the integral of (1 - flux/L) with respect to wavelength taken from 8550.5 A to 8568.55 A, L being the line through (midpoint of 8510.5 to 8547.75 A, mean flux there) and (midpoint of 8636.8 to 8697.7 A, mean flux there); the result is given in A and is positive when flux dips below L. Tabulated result 1.1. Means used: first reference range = 1.29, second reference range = 1.58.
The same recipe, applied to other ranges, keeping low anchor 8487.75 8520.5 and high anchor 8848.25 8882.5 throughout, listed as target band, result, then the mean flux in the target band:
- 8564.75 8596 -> 8.8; 1.28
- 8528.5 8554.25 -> 7.9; 1.28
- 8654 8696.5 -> -2.1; 1.68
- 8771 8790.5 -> 1.6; 1.29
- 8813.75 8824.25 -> 0.5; 1.27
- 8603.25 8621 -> 4.4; 1.29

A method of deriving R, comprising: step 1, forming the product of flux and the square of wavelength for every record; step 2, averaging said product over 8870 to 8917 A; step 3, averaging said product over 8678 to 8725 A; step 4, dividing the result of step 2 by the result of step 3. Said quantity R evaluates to 0.9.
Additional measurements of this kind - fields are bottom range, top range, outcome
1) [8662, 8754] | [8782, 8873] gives 0.92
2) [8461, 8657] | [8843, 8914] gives 0.79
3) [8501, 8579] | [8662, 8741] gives 1.13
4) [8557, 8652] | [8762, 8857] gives 1.06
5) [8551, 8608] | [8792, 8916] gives 1.06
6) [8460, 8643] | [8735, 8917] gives 0.79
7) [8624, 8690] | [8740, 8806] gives 0.88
